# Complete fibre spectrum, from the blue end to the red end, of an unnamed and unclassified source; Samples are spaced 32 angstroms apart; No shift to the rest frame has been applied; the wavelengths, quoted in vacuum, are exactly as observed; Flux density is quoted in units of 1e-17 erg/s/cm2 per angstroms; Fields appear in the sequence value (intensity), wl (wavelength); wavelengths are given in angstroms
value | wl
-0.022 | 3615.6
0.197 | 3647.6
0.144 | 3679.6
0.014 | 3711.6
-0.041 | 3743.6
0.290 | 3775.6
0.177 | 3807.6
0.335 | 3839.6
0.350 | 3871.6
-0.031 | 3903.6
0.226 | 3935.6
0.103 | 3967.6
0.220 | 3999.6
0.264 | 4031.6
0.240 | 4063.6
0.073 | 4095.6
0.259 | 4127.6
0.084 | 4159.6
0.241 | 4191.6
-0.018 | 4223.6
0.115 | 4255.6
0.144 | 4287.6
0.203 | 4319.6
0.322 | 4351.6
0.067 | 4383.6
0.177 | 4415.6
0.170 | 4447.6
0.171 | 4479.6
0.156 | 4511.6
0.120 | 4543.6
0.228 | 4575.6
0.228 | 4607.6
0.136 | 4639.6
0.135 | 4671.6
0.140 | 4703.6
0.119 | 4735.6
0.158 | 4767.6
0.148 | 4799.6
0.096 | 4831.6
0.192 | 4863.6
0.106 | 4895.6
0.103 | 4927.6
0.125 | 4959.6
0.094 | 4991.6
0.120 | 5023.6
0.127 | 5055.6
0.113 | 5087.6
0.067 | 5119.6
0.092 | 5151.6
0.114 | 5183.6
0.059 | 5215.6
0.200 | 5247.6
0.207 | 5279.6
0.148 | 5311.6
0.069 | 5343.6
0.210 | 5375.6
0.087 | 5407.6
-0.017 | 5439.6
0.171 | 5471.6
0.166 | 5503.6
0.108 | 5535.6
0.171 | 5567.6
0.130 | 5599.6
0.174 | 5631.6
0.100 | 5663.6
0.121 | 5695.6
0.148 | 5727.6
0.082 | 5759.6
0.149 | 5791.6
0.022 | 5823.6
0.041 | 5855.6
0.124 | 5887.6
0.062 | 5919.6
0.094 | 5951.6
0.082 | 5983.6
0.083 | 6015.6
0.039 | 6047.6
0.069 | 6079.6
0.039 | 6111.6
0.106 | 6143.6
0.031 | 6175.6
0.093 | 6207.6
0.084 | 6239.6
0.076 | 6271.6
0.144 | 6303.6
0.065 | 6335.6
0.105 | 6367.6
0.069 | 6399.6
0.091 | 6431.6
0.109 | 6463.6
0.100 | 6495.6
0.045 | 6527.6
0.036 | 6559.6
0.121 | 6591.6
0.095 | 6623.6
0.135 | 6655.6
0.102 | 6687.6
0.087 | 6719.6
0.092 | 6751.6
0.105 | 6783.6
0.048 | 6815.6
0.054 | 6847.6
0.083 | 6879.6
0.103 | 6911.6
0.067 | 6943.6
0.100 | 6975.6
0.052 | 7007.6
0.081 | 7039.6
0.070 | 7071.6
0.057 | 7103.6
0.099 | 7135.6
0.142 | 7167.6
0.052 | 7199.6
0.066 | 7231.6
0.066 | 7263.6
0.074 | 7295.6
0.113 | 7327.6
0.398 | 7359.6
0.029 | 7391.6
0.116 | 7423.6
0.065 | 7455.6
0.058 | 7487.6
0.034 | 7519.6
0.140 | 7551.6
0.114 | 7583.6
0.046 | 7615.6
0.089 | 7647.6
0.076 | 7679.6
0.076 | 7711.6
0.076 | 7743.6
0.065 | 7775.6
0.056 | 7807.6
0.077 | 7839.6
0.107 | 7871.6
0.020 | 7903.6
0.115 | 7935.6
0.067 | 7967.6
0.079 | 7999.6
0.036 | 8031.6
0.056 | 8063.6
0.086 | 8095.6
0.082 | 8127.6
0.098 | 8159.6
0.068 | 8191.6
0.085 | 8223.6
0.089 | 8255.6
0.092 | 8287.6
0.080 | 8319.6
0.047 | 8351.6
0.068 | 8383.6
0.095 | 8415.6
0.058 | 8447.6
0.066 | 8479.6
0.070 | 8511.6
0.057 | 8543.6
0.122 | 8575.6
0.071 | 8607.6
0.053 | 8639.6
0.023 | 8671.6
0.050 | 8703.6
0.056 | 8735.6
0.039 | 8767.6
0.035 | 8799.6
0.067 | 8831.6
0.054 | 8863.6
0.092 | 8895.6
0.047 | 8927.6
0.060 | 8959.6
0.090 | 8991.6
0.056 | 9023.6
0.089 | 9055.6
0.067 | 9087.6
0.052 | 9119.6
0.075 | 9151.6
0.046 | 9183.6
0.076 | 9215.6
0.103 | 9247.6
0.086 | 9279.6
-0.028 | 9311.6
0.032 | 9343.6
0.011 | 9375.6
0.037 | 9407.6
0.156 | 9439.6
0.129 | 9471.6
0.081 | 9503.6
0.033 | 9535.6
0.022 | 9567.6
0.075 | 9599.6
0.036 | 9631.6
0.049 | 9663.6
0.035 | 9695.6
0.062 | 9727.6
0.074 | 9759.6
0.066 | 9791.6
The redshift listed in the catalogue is 0.975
